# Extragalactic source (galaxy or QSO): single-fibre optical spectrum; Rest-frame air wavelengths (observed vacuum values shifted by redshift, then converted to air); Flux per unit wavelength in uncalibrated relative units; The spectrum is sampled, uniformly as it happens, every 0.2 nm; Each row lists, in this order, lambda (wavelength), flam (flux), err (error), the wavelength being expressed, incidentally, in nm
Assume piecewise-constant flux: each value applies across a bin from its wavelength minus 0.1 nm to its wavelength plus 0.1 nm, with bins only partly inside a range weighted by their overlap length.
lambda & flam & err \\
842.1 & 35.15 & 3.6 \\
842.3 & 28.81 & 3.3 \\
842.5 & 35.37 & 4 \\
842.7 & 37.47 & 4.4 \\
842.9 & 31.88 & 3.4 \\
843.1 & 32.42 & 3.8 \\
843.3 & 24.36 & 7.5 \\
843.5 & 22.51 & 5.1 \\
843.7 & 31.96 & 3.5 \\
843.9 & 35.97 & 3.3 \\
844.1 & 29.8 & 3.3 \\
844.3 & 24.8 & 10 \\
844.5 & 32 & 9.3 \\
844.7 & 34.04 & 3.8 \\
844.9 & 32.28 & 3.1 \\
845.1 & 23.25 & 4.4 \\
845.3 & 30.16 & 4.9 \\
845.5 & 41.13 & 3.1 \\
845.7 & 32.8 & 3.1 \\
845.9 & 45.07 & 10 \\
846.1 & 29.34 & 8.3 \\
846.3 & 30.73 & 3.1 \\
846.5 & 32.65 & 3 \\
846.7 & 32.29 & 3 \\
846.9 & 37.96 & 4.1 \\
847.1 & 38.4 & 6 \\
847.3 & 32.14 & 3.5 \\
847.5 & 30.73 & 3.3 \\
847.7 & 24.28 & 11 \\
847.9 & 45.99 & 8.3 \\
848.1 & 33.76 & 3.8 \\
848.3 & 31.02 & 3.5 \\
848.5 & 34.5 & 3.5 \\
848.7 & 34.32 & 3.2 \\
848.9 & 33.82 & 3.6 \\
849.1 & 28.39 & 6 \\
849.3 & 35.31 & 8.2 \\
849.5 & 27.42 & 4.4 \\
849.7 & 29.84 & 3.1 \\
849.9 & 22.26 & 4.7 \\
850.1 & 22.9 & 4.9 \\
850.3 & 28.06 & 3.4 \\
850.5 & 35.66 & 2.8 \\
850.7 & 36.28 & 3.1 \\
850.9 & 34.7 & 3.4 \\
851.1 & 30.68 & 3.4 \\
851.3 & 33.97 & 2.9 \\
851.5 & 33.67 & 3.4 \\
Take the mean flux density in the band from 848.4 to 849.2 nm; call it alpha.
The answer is 32.8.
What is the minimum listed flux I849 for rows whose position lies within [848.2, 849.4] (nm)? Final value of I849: 28.39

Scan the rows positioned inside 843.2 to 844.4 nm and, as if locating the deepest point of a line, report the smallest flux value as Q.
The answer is 22.51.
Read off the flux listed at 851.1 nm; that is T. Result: 30.68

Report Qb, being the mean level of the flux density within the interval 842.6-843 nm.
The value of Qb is 34.7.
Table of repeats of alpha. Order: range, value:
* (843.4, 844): 30.1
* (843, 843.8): 27.8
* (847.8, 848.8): 35.9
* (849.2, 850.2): 27.5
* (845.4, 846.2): 37.1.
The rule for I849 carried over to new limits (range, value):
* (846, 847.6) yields 29.34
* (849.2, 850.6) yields 22.26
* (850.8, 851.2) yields 30.68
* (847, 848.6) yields 24.28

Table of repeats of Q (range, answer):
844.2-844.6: 24.8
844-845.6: 23.25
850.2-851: 28.06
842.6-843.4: 24.36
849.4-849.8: 27.42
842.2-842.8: 28.81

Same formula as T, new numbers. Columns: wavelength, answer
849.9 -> 22.26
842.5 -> 35.37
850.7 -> 36.28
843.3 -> 24.36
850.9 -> 34.7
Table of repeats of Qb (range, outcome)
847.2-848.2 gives 33.4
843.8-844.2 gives 32.9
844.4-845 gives 32.8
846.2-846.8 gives 31.9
